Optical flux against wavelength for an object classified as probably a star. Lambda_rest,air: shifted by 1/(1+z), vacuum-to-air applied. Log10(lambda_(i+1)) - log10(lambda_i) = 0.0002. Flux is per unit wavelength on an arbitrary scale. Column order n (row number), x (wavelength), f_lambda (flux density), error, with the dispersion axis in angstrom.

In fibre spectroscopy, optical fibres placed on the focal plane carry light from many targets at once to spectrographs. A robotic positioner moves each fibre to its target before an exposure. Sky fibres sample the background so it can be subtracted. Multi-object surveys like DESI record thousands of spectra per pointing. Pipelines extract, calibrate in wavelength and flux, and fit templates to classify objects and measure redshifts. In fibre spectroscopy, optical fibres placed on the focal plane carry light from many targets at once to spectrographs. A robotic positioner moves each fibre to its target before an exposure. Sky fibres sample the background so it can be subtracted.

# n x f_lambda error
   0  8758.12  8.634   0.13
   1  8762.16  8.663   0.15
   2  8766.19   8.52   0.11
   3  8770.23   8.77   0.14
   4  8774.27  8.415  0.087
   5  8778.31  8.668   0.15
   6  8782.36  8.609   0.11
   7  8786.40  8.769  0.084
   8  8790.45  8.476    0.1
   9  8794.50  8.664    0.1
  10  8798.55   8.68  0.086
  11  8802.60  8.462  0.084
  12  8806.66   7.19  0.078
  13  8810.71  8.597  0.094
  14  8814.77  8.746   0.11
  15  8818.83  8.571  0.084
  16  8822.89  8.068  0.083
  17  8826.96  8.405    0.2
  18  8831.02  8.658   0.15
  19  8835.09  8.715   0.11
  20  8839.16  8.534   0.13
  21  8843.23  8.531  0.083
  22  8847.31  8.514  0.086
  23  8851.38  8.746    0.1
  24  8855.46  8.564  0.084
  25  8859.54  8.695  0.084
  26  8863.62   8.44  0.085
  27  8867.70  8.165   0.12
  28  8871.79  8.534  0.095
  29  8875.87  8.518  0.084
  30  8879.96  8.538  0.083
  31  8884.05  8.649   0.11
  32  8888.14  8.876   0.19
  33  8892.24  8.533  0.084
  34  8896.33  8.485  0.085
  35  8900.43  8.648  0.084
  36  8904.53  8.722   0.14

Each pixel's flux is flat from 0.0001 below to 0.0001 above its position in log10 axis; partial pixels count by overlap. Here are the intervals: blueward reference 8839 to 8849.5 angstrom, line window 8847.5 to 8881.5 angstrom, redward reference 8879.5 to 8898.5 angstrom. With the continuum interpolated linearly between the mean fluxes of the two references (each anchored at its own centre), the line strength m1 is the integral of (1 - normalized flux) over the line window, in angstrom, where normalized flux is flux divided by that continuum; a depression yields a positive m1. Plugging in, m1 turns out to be 0.2 angstrom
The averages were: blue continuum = 8.53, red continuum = 8.62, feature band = 8.53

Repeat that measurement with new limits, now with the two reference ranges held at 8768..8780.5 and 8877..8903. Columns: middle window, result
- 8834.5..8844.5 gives 0.0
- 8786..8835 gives 1.0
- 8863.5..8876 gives 0.3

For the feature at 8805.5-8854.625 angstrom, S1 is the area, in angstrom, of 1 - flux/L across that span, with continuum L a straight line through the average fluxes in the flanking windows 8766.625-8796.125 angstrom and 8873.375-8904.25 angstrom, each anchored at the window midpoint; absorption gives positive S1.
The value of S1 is 0.9 angstrom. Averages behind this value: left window 8.62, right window 8.61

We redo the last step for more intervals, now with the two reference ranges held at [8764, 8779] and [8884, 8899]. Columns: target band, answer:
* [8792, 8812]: 0.67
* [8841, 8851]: 0.07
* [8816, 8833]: 0.34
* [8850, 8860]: -0.04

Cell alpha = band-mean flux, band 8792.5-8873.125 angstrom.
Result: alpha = 8.47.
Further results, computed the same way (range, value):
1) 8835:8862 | 8.6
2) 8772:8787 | 8.6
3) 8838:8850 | 8.54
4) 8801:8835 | 8.36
